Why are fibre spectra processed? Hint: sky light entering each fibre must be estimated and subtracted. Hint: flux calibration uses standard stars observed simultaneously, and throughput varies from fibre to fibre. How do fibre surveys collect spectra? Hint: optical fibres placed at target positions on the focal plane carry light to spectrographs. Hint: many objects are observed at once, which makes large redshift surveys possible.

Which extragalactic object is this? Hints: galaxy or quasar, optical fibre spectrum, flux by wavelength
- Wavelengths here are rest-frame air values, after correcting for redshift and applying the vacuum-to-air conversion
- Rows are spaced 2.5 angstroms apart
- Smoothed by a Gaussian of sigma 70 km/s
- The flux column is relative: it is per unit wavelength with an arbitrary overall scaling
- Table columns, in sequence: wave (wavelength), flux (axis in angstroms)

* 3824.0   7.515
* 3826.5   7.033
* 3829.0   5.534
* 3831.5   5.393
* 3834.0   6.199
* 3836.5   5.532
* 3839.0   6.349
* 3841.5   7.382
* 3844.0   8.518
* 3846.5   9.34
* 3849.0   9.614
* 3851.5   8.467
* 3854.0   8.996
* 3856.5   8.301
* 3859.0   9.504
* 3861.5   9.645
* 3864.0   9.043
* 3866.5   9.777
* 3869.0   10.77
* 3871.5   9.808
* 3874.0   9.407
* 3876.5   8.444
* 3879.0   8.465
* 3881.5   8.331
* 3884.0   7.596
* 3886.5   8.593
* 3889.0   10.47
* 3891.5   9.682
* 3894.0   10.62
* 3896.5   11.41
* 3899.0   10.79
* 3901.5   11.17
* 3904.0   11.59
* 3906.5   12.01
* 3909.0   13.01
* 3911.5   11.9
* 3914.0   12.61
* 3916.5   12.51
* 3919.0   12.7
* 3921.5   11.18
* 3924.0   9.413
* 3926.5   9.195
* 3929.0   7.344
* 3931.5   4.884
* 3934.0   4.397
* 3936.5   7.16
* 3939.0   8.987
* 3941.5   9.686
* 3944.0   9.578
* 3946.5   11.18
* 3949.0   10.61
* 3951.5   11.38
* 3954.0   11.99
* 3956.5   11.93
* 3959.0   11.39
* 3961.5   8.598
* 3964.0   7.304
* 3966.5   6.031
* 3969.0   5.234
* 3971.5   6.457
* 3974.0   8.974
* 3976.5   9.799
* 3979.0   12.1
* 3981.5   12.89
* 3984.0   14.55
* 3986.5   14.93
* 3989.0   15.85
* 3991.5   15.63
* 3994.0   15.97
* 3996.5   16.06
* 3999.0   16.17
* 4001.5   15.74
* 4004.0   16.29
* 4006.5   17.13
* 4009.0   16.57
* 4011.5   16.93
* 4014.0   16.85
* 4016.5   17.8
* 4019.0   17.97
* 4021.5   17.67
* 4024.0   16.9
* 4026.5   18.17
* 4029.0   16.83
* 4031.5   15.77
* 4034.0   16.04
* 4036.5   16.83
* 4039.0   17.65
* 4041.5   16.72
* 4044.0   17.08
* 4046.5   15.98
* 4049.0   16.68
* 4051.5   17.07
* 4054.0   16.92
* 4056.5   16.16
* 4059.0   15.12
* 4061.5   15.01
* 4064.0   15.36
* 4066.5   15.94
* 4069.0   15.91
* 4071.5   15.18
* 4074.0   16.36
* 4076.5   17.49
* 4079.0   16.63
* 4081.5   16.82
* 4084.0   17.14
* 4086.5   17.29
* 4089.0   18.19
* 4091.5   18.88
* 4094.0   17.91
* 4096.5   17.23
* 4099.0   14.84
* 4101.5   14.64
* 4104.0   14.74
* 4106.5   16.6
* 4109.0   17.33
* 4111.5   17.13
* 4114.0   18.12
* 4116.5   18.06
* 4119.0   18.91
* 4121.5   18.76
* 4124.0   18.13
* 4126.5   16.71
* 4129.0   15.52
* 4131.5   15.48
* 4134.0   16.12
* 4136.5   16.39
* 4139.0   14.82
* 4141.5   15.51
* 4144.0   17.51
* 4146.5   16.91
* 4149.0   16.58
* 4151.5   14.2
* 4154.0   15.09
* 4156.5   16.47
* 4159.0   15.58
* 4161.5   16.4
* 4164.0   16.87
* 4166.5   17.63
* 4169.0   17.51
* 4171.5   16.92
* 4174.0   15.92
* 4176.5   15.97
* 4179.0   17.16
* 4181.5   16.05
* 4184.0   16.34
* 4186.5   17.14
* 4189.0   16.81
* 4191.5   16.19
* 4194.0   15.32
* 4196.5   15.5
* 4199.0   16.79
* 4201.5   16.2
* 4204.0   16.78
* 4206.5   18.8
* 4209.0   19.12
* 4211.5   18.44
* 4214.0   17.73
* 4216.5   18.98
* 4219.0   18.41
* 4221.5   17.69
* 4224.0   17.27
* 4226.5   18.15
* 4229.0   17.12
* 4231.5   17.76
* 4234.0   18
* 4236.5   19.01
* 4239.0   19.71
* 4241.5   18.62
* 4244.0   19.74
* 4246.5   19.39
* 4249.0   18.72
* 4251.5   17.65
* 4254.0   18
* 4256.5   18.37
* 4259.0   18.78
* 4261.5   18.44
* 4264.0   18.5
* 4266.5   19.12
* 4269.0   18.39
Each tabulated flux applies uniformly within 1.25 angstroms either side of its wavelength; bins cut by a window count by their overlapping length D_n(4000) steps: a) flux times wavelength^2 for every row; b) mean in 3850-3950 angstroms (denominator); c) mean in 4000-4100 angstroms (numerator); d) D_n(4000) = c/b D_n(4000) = 1.9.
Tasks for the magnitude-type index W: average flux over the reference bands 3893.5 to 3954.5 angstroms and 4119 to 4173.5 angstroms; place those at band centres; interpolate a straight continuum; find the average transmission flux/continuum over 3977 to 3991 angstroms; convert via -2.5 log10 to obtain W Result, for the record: -0.16 mag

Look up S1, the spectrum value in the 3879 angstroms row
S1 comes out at 8.465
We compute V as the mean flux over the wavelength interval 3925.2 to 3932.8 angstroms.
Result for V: 7.14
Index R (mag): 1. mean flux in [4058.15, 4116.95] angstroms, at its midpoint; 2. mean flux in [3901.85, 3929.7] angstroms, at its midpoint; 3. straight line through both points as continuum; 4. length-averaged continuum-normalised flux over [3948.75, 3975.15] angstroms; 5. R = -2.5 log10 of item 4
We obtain 0.368 mag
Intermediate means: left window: 11.3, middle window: 9.02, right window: 16.6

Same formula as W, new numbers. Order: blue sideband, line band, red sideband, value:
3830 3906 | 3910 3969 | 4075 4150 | 0.17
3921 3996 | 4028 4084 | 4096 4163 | -0.19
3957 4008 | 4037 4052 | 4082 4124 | -0.14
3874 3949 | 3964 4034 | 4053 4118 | -0.08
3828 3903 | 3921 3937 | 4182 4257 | 0.35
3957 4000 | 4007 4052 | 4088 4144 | -0.25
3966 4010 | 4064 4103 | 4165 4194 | -0.12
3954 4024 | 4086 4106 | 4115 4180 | -0.08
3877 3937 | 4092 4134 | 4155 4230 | -0.13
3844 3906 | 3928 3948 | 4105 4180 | 0.38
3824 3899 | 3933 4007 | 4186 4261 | 0.00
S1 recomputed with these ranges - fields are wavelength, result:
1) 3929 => 7.344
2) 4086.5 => 17.29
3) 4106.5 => 16.6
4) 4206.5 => 18.8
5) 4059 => 15.12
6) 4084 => 17.14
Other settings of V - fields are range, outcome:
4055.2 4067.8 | 15.5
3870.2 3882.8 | 8.89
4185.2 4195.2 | 16.4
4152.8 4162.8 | 15.9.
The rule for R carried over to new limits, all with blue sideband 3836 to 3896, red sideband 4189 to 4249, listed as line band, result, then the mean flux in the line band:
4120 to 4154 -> -0.038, 16.3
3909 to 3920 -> -0.224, 12.5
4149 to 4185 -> 0.016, 16.3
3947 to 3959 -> -0.030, 11.4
